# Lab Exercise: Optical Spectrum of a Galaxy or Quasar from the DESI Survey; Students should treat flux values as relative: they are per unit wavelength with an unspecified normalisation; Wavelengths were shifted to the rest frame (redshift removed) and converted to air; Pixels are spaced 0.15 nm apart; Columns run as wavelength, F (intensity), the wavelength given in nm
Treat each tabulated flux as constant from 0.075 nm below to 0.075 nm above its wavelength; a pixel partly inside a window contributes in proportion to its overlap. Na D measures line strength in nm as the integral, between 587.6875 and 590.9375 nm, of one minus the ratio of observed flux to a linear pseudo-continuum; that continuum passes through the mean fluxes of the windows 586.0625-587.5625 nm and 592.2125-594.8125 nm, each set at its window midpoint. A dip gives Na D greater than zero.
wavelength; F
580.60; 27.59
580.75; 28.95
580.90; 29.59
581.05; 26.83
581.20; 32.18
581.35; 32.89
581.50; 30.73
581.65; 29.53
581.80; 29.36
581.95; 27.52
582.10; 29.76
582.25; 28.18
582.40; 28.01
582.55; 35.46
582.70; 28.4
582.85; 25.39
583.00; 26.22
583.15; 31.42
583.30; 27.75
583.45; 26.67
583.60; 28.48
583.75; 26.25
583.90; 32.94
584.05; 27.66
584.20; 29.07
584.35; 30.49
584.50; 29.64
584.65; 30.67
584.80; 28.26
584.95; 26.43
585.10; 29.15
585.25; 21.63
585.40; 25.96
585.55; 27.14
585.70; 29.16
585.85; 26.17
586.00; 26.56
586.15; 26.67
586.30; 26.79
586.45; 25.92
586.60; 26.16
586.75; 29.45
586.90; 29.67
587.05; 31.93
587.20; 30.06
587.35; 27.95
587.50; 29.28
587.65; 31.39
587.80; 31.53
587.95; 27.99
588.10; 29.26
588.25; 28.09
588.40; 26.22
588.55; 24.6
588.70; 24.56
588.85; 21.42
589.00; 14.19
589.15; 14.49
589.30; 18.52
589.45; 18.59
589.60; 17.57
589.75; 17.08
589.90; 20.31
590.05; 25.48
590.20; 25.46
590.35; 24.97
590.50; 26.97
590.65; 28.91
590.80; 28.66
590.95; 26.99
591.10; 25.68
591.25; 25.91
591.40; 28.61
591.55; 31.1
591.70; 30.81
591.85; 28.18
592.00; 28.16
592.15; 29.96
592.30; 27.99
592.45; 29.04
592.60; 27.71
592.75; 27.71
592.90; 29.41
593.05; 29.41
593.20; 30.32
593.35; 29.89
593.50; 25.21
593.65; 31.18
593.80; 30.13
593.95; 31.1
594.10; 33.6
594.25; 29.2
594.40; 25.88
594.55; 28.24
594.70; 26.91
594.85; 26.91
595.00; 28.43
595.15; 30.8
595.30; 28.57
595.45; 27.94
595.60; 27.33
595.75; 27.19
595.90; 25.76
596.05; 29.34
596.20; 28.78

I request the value 0.55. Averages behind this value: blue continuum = 28.4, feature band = 23.7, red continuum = 29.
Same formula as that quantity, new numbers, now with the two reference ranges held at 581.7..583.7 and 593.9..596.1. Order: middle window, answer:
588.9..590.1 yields 0.435 nm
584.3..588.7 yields 0.089 nm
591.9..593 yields -0.004 nm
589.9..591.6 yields 0.102 nm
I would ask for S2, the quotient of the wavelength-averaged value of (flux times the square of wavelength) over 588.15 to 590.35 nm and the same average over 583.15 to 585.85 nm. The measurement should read 0.8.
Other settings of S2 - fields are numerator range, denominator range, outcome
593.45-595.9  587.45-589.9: 1.26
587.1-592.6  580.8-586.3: 0.92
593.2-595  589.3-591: 1.25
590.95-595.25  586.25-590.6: 1.17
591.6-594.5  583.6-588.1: 1.06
